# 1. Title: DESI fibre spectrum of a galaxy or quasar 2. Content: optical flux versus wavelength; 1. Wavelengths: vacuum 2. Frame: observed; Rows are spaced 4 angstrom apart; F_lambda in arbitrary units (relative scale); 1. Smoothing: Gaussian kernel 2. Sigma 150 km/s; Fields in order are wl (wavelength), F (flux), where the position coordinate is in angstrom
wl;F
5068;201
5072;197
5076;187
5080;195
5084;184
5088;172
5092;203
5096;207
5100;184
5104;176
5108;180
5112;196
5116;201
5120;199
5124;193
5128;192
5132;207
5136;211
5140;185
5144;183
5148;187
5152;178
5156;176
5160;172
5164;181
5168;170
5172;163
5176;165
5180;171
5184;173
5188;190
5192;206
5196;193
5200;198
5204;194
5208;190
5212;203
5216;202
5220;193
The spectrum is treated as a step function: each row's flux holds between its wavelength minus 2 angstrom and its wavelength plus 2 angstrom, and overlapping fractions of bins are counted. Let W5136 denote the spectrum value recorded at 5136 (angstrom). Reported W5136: 211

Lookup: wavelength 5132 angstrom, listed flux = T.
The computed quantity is 207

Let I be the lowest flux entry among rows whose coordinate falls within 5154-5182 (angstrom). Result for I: 163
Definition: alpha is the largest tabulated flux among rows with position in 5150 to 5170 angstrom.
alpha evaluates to 181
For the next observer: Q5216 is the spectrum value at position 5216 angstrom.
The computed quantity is 202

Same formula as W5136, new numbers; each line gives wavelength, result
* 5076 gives 187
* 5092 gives 203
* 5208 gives 190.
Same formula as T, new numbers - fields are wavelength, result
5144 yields 183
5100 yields 184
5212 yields 203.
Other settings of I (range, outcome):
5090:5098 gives 203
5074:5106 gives 172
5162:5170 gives 170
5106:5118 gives 180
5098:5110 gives 176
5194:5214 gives 190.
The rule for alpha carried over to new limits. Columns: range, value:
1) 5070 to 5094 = 203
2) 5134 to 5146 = 211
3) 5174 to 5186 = 173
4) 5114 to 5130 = 201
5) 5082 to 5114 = 207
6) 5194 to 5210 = 198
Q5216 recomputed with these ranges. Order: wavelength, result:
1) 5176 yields 165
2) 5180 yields 171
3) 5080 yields 195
